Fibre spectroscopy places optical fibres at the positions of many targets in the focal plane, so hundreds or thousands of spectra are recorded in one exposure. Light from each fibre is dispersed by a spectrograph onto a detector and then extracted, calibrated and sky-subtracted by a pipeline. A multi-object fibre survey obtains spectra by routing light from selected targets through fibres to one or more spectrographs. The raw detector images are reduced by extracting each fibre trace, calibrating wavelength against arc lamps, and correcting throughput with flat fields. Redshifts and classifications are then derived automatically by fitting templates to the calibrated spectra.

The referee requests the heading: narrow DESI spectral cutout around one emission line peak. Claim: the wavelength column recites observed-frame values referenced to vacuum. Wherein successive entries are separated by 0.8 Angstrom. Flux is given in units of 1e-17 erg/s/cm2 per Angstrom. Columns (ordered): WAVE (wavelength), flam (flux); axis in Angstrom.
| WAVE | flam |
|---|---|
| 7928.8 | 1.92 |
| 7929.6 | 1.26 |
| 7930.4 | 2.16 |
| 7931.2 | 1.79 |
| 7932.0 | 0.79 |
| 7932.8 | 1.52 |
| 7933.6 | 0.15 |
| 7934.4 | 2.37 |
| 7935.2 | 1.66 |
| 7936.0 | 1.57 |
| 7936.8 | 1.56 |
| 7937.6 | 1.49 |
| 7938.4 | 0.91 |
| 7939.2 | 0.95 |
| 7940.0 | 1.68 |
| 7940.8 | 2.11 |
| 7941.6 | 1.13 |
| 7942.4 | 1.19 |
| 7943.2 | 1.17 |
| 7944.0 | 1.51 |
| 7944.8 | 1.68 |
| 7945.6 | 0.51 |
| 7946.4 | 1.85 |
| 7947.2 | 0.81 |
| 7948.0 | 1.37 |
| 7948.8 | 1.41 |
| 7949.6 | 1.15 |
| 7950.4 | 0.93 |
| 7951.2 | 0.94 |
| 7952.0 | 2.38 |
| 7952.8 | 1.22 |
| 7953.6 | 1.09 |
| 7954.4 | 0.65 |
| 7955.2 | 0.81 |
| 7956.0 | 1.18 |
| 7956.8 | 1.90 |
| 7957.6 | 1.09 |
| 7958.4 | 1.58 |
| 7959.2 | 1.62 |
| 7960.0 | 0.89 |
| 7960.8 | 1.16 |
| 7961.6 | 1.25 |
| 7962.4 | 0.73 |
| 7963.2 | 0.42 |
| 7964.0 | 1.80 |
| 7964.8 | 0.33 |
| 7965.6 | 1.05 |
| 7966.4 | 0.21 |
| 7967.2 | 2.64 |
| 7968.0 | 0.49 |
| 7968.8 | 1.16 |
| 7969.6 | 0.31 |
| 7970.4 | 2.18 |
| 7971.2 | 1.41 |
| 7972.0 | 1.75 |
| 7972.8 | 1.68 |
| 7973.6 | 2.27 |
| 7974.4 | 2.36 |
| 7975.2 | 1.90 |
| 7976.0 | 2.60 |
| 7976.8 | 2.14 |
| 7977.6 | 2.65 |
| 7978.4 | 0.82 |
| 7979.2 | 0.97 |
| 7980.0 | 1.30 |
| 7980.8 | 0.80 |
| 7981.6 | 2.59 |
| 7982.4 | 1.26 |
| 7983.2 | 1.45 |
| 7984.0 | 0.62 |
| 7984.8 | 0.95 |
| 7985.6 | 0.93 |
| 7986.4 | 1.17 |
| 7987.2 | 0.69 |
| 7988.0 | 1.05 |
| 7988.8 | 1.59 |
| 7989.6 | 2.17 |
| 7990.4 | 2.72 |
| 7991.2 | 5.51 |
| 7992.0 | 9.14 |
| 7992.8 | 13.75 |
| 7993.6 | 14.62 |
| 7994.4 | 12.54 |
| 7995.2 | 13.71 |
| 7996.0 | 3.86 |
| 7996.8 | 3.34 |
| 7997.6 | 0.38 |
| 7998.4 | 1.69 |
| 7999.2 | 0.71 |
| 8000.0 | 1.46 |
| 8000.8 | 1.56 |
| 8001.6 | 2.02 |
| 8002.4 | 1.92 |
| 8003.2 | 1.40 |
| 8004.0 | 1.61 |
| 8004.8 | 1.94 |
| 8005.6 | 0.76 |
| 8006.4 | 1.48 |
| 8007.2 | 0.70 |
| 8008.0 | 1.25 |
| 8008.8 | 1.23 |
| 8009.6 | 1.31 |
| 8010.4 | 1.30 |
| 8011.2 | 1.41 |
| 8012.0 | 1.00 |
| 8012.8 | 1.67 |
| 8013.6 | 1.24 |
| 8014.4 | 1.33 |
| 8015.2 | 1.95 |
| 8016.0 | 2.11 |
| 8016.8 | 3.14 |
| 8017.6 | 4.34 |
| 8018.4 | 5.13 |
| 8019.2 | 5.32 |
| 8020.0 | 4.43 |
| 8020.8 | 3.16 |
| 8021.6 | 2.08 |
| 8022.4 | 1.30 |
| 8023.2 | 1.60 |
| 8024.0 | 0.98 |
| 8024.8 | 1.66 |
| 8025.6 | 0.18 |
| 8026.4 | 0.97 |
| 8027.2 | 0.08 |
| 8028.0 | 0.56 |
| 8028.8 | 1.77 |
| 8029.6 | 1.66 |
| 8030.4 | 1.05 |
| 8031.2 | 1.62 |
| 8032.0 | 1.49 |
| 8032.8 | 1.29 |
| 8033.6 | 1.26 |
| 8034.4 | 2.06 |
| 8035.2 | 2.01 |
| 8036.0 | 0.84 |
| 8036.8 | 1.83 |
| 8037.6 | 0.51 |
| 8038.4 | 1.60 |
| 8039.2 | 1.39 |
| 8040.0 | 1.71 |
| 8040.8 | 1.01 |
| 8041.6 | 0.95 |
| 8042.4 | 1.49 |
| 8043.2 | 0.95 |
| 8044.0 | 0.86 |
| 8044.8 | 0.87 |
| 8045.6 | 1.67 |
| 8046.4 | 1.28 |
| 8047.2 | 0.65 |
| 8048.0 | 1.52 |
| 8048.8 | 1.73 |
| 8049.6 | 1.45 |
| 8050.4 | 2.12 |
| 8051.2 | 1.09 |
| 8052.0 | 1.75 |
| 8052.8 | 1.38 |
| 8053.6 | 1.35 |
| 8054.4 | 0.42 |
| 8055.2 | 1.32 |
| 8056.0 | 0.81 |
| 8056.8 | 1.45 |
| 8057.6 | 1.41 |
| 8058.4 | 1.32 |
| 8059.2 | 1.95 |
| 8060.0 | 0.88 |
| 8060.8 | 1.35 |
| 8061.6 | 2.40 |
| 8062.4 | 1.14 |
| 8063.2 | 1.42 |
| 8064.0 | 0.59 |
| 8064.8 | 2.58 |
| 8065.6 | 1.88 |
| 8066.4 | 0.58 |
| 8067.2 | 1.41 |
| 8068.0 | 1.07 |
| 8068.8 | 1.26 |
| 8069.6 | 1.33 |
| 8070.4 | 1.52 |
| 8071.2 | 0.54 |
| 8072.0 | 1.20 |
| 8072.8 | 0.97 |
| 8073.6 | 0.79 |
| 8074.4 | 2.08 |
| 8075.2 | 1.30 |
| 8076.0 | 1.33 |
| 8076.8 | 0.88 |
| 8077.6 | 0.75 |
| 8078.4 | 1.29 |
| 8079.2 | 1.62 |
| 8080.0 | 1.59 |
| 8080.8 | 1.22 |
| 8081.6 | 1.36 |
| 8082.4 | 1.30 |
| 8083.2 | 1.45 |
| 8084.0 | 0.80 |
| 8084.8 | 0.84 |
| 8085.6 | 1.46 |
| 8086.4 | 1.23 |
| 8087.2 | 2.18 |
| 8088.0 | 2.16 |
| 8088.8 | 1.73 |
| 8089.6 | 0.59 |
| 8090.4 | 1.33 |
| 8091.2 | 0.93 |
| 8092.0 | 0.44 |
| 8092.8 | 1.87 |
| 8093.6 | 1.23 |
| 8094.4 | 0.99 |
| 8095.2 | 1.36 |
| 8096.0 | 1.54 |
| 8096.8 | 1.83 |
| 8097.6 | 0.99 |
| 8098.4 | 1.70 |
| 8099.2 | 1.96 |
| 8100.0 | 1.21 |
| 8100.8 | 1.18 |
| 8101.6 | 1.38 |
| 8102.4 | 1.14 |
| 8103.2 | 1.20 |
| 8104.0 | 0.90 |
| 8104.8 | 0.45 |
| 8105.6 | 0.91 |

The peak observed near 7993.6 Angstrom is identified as H-alpha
